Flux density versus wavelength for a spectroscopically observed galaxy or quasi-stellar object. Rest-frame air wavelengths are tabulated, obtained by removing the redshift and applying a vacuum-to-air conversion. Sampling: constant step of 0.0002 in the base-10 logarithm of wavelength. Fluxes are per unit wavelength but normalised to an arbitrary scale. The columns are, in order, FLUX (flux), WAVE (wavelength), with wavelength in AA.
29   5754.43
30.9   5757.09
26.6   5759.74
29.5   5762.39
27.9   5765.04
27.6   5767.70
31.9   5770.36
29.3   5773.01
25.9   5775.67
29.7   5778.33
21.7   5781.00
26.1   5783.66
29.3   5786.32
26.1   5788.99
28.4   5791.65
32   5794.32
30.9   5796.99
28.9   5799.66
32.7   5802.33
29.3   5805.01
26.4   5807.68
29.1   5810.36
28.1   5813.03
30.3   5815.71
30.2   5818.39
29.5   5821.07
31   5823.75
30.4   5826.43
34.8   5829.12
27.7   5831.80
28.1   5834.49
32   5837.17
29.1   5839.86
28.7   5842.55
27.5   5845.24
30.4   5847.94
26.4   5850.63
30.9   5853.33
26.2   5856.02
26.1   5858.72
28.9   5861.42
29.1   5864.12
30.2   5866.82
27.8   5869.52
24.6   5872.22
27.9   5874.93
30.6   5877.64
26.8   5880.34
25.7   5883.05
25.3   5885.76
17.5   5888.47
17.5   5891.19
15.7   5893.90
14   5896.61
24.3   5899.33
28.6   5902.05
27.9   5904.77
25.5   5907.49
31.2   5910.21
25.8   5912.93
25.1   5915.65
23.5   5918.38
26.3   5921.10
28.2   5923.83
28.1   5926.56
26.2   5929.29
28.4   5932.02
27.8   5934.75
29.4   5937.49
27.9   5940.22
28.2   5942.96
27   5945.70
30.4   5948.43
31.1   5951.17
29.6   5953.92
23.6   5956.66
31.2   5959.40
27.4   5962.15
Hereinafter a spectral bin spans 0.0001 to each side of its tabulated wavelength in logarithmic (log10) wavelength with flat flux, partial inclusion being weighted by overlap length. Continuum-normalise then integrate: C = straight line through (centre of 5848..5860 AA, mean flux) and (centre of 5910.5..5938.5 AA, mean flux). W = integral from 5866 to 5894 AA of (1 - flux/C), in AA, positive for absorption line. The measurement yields 2.74 AA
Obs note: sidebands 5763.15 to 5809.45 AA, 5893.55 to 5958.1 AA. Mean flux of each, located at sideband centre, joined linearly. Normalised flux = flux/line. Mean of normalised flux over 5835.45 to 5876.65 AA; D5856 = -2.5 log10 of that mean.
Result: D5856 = -0.033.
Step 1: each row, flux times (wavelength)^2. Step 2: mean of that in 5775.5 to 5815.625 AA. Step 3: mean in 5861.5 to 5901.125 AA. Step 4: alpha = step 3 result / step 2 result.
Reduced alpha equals 0.9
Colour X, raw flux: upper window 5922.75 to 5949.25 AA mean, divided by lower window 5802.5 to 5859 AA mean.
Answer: 0.96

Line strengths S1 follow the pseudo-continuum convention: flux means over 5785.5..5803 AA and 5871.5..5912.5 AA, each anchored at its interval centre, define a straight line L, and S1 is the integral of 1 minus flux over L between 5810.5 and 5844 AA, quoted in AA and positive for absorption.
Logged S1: -2.6 AA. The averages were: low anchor 29.7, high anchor 24.2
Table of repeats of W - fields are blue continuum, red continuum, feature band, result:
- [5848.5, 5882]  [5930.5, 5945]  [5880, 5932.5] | 6.8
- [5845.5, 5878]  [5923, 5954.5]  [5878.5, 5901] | 5.7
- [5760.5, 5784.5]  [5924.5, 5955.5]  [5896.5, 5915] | 1.5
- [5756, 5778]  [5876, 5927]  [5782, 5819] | -1.8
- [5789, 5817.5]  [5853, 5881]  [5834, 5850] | -0.4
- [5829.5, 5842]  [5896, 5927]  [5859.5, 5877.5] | -0.1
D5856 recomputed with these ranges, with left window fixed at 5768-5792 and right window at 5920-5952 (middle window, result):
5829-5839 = -0.09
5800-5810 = -0.06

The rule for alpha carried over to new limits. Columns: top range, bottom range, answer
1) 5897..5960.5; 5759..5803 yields 1.01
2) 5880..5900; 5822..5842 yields 0.69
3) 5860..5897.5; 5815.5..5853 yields 0.84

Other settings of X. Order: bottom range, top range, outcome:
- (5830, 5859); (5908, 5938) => 0.95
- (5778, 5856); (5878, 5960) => 0.89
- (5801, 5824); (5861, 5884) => 0.95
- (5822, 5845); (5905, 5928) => 0.89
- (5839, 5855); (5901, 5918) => 0.94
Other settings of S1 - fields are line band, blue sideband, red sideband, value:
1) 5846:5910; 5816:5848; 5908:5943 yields 6.7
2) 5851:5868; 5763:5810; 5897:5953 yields -0.3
